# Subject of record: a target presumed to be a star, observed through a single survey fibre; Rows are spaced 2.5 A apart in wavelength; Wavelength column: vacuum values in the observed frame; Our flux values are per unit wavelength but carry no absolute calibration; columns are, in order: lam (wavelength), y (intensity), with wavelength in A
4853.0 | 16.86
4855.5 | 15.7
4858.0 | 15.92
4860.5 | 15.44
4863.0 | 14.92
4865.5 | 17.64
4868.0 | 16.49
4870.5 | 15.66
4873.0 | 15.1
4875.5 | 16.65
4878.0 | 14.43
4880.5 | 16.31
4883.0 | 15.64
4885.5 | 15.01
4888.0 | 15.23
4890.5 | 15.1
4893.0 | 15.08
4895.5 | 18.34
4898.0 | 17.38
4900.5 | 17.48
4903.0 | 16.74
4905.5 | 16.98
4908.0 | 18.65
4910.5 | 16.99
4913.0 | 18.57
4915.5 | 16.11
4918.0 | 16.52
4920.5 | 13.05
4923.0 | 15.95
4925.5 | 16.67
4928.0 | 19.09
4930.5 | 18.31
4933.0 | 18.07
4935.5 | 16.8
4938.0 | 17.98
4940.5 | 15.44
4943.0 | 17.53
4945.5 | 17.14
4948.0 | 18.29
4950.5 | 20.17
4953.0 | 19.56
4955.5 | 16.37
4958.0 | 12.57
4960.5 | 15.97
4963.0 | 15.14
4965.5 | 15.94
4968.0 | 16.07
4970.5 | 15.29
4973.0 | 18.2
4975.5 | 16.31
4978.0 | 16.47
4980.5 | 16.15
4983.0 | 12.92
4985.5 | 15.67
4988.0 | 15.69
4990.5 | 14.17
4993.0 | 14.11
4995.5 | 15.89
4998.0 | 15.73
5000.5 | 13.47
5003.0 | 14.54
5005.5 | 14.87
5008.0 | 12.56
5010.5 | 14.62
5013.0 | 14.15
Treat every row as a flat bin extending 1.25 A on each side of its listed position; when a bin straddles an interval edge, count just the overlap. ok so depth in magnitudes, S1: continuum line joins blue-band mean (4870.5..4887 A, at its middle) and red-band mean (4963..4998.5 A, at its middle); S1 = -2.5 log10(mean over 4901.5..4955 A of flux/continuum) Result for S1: -0.12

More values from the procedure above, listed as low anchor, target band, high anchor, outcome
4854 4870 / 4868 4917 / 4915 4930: -0.01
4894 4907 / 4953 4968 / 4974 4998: 0.02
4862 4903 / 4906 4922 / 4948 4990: -0.04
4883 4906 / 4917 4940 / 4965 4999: -0.06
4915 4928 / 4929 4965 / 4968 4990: -0.08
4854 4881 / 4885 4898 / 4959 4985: -0.01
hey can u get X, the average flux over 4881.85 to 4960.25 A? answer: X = 16.9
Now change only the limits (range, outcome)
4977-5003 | 15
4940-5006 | 15.9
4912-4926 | 16.1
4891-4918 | 17.1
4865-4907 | 16.2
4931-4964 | 17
